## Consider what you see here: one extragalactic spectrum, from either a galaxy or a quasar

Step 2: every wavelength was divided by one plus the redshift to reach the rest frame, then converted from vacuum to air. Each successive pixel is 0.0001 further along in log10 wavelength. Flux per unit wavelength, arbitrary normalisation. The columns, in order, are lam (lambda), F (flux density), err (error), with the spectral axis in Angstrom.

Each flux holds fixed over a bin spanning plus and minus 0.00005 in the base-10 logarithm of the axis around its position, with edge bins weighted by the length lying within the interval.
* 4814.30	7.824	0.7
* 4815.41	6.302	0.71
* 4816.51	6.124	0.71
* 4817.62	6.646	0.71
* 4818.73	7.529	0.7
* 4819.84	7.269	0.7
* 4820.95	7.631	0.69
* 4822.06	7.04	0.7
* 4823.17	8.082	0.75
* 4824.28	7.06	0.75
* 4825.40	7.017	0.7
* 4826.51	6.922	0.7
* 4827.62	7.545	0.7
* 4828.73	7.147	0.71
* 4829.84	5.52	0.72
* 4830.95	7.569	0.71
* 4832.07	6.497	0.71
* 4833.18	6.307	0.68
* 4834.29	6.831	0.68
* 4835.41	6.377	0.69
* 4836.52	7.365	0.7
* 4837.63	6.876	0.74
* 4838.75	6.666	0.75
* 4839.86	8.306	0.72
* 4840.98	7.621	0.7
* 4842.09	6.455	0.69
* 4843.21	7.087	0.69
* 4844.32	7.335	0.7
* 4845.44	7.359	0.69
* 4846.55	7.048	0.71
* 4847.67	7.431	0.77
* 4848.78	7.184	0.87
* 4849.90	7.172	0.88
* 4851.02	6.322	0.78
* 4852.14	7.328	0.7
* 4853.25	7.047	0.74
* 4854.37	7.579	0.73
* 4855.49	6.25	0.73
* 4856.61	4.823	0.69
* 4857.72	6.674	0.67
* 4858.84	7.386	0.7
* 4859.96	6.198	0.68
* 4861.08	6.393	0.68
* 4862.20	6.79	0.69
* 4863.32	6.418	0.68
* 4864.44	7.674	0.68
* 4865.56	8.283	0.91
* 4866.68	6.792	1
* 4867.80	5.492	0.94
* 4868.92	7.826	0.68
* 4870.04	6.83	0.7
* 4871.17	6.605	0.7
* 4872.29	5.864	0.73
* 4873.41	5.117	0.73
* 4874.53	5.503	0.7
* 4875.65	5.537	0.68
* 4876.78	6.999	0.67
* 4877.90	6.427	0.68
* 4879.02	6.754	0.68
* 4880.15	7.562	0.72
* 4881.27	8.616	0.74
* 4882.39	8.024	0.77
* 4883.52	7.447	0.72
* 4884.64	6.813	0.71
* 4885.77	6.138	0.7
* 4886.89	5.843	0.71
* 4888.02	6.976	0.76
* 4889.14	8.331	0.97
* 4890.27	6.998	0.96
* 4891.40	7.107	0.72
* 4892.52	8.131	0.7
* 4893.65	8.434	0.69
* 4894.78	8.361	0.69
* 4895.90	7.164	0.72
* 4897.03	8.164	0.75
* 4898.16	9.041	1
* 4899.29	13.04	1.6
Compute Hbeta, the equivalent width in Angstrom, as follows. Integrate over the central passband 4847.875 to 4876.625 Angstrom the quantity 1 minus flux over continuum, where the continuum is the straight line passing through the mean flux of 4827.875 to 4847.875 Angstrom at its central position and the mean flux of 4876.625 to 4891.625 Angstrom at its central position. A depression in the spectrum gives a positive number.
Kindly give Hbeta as 1.85 Angstrom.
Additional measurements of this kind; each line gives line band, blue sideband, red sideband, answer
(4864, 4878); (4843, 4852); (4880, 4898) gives 1.6 Angstrom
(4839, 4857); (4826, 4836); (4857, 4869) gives -0.6 Angstrom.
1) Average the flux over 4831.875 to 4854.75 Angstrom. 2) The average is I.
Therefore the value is 7.06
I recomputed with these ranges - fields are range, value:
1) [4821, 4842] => 7.04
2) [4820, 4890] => 6.91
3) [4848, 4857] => 6.77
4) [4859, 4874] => 6.65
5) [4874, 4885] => 6.98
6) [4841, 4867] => 6.93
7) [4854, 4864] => 6.5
